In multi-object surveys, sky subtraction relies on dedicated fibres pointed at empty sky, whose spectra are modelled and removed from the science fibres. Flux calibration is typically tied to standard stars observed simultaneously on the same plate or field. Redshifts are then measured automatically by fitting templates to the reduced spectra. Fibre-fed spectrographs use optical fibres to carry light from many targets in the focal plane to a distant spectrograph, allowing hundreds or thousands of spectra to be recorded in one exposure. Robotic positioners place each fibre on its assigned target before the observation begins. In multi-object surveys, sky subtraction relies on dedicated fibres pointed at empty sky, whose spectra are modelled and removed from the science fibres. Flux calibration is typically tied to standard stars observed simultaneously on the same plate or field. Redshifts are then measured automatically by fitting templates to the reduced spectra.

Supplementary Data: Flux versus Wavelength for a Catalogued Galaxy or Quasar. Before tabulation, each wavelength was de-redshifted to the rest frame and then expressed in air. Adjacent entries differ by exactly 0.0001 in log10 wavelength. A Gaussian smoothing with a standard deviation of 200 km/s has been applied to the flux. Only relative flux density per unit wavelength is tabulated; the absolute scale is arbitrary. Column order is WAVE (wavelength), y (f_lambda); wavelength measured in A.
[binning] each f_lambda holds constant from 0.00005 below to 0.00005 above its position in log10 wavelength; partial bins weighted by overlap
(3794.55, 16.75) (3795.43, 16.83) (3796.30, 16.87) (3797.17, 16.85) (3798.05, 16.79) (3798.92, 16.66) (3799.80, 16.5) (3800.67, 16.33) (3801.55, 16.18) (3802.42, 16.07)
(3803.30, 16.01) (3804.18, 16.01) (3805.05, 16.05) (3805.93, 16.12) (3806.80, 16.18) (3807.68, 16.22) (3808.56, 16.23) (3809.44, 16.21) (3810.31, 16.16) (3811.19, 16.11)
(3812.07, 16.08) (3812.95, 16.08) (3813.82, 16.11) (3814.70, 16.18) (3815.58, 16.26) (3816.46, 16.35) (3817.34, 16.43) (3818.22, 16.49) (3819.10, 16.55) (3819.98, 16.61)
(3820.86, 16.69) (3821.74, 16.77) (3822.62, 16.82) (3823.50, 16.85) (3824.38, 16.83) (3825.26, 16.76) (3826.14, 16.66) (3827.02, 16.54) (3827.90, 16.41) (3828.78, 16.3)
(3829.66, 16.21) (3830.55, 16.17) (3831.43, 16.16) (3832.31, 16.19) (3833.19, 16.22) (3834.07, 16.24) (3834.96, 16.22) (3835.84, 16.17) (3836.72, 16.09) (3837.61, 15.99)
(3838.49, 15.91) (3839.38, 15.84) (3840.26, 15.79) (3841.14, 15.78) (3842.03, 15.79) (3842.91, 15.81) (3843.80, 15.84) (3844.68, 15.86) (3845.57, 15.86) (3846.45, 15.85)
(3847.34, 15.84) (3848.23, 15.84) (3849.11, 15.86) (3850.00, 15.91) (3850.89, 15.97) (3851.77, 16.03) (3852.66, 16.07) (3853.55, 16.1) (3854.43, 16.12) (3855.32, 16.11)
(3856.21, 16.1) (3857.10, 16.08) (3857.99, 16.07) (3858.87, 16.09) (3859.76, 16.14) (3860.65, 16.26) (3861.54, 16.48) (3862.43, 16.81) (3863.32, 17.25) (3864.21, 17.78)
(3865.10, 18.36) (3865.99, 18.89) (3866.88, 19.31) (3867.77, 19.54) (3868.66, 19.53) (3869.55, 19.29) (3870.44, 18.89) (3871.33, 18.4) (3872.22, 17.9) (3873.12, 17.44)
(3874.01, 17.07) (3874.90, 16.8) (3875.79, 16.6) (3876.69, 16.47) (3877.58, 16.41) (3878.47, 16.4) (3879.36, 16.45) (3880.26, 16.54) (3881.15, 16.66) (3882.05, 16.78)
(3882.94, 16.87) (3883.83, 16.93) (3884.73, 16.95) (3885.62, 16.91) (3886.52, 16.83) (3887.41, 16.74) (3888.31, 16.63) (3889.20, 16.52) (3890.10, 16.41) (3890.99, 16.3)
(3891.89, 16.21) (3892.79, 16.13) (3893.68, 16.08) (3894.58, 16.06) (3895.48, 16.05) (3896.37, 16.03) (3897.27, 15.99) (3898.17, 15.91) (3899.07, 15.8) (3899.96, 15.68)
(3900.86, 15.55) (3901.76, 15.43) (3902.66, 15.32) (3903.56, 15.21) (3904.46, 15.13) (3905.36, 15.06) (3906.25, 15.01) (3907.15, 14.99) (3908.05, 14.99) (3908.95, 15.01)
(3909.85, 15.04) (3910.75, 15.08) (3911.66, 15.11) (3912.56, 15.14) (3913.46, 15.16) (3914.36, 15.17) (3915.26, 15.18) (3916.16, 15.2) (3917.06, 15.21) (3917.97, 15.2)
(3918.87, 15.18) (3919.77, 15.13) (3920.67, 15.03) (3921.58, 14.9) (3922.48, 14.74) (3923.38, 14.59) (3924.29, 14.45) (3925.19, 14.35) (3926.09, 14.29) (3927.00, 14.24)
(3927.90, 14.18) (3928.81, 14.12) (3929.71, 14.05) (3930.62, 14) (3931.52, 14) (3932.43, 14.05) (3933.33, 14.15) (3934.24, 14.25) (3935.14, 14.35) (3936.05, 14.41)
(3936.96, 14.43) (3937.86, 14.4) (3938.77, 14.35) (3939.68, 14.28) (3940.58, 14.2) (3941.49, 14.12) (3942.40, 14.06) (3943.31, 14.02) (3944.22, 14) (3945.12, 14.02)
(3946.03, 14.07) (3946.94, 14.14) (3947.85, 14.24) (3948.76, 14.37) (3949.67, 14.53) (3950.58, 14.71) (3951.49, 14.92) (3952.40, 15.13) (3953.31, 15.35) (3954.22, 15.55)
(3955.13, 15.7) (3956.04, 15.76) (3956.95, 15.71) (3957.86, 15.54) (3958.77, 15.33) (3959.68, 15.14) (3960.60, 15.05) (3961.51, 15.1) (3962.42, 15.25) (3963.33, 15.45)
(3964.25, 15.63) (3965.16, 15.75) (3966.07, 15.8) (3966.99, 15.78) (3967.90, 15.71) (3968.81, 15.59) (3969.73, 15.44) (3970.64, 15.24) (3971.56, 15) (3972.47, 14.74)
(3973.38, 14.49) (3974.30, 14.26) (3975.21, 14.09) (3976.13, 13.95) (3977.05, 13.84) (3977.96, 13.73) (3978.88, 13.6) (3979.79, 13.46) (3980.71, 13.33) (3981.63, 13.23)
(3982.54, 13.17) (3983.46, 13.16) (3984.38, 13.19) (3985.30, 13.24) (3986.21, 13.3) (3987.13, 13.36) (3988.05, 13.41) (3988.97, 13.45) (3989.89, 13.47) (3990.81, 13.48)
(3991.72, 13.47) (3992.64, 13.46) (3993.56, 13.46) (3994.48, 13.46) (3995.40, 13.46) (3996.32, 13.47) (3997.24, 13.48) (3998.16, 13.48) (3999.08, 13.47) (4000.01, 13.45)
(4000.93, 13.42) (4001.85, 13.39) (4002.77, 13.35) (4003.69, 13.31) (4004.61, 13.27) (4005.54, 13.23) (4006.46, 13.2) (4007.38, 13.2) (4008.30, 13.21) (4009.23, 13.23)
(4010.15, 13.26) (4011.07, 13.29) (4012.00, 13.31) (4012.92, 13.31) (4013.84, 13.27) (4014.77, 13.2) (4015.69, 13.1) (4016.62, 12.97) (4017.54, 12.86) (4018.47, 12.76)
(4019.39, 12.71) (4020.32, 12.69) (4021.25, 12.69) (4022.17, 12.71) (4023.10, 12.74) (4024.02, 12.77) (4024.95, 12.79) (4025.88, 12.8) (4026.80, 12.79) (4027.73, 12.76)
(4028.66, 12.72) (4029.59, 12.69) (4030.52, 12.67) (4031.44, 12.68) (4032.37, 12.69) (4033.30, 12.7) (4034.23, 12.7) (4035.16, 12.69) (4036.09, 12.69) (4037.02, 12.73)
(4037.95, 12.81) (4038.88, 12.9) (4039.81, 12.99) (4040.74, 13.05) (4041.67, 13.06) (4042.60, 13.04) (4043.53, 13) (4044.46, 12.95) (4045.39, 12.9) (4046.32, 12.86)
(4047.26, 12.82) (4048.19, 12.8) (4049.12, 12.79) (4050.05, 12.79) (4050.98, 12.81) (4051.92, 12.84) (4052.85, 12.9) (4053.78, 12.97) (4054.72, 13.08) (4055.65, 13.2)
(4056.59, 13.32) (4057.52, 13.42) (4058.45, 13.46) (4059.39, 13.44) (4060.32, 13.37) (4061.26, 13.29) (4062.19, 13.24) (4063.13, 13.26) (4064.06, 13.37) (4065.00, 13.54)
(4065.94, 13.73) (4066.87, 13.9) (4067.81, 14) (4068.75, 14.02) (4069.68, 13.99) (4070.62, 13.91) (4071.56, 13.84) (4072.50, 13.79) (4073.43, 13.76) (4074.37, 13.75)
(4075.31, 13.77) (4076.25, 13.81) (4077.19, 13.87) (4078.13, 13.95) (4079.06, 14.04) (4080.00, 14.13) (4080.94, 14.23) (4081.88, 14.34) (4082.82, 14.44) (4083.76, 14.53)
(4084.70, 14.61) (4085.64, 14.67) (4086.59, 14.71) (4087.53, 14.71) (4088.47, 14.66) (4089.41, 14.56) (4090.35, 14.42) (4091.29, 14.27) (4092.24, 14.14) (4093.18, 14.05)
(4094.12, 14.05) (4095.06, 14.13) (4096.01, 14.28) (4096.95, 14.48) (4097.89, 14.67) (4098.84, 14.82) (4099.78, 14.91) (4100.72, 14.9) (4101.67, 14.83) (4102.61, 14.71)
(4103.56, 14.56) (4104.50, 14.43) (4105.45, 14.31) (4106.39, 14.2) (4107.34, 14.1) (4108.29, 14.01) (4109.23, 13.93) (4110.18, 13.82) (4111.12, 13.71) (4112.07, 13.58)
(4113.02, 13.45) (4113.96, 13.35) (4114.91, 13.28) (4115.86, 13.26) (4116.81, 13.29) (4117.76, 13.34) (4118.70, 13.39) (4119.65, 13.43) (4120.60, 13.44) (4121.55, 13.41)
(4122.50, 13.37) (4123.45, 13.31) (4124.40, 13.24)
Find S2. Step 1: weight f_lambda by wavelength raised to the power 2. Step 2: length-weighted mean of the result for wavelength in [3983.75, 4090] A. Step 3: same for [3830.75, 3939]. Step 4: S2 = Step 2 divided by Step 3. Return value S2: 0.9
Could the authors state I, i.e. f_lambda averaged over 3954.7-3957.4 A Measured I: 15.7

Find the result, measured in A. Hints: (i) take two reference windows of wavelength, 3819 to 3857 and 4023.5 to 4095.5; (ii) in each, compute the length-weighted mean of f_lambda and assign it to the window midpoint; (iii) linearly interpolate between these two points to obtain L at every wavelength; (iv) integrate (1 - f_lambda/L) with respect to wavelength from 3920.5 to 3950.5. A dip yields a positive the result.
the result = 1.4 A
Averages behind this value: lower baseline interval 16.2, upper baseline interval 13.5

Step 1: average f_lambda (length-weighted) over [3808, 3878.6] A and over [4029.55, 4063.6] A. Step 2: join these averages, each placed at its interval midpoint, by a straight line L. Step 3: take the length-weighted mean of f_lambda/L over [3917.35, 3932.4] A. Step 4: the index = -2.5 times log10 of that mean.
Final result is 0.046 mag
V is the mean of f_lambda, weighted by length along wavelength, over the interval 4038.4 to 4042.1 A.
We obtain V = 13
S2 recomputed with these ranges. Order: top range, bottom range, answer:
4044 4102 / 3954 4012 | 1.03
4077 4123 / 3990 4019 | 1.11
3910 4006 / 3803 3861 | 0.95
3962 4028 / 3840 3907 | 0.88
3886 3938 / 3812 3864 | 0.97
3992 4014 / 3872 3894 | 0.85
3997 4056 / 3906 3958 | 0.93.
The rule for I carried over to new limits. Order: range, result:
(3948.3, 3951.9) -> 14.6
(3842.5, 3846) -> 15.8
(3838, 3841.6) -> 15.8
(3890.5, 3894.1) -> 16.2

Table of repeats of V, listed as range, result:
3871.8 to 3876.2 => 17.2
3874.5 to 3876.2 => 16.7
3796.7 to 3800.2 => 16.7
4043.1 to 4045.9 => 13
